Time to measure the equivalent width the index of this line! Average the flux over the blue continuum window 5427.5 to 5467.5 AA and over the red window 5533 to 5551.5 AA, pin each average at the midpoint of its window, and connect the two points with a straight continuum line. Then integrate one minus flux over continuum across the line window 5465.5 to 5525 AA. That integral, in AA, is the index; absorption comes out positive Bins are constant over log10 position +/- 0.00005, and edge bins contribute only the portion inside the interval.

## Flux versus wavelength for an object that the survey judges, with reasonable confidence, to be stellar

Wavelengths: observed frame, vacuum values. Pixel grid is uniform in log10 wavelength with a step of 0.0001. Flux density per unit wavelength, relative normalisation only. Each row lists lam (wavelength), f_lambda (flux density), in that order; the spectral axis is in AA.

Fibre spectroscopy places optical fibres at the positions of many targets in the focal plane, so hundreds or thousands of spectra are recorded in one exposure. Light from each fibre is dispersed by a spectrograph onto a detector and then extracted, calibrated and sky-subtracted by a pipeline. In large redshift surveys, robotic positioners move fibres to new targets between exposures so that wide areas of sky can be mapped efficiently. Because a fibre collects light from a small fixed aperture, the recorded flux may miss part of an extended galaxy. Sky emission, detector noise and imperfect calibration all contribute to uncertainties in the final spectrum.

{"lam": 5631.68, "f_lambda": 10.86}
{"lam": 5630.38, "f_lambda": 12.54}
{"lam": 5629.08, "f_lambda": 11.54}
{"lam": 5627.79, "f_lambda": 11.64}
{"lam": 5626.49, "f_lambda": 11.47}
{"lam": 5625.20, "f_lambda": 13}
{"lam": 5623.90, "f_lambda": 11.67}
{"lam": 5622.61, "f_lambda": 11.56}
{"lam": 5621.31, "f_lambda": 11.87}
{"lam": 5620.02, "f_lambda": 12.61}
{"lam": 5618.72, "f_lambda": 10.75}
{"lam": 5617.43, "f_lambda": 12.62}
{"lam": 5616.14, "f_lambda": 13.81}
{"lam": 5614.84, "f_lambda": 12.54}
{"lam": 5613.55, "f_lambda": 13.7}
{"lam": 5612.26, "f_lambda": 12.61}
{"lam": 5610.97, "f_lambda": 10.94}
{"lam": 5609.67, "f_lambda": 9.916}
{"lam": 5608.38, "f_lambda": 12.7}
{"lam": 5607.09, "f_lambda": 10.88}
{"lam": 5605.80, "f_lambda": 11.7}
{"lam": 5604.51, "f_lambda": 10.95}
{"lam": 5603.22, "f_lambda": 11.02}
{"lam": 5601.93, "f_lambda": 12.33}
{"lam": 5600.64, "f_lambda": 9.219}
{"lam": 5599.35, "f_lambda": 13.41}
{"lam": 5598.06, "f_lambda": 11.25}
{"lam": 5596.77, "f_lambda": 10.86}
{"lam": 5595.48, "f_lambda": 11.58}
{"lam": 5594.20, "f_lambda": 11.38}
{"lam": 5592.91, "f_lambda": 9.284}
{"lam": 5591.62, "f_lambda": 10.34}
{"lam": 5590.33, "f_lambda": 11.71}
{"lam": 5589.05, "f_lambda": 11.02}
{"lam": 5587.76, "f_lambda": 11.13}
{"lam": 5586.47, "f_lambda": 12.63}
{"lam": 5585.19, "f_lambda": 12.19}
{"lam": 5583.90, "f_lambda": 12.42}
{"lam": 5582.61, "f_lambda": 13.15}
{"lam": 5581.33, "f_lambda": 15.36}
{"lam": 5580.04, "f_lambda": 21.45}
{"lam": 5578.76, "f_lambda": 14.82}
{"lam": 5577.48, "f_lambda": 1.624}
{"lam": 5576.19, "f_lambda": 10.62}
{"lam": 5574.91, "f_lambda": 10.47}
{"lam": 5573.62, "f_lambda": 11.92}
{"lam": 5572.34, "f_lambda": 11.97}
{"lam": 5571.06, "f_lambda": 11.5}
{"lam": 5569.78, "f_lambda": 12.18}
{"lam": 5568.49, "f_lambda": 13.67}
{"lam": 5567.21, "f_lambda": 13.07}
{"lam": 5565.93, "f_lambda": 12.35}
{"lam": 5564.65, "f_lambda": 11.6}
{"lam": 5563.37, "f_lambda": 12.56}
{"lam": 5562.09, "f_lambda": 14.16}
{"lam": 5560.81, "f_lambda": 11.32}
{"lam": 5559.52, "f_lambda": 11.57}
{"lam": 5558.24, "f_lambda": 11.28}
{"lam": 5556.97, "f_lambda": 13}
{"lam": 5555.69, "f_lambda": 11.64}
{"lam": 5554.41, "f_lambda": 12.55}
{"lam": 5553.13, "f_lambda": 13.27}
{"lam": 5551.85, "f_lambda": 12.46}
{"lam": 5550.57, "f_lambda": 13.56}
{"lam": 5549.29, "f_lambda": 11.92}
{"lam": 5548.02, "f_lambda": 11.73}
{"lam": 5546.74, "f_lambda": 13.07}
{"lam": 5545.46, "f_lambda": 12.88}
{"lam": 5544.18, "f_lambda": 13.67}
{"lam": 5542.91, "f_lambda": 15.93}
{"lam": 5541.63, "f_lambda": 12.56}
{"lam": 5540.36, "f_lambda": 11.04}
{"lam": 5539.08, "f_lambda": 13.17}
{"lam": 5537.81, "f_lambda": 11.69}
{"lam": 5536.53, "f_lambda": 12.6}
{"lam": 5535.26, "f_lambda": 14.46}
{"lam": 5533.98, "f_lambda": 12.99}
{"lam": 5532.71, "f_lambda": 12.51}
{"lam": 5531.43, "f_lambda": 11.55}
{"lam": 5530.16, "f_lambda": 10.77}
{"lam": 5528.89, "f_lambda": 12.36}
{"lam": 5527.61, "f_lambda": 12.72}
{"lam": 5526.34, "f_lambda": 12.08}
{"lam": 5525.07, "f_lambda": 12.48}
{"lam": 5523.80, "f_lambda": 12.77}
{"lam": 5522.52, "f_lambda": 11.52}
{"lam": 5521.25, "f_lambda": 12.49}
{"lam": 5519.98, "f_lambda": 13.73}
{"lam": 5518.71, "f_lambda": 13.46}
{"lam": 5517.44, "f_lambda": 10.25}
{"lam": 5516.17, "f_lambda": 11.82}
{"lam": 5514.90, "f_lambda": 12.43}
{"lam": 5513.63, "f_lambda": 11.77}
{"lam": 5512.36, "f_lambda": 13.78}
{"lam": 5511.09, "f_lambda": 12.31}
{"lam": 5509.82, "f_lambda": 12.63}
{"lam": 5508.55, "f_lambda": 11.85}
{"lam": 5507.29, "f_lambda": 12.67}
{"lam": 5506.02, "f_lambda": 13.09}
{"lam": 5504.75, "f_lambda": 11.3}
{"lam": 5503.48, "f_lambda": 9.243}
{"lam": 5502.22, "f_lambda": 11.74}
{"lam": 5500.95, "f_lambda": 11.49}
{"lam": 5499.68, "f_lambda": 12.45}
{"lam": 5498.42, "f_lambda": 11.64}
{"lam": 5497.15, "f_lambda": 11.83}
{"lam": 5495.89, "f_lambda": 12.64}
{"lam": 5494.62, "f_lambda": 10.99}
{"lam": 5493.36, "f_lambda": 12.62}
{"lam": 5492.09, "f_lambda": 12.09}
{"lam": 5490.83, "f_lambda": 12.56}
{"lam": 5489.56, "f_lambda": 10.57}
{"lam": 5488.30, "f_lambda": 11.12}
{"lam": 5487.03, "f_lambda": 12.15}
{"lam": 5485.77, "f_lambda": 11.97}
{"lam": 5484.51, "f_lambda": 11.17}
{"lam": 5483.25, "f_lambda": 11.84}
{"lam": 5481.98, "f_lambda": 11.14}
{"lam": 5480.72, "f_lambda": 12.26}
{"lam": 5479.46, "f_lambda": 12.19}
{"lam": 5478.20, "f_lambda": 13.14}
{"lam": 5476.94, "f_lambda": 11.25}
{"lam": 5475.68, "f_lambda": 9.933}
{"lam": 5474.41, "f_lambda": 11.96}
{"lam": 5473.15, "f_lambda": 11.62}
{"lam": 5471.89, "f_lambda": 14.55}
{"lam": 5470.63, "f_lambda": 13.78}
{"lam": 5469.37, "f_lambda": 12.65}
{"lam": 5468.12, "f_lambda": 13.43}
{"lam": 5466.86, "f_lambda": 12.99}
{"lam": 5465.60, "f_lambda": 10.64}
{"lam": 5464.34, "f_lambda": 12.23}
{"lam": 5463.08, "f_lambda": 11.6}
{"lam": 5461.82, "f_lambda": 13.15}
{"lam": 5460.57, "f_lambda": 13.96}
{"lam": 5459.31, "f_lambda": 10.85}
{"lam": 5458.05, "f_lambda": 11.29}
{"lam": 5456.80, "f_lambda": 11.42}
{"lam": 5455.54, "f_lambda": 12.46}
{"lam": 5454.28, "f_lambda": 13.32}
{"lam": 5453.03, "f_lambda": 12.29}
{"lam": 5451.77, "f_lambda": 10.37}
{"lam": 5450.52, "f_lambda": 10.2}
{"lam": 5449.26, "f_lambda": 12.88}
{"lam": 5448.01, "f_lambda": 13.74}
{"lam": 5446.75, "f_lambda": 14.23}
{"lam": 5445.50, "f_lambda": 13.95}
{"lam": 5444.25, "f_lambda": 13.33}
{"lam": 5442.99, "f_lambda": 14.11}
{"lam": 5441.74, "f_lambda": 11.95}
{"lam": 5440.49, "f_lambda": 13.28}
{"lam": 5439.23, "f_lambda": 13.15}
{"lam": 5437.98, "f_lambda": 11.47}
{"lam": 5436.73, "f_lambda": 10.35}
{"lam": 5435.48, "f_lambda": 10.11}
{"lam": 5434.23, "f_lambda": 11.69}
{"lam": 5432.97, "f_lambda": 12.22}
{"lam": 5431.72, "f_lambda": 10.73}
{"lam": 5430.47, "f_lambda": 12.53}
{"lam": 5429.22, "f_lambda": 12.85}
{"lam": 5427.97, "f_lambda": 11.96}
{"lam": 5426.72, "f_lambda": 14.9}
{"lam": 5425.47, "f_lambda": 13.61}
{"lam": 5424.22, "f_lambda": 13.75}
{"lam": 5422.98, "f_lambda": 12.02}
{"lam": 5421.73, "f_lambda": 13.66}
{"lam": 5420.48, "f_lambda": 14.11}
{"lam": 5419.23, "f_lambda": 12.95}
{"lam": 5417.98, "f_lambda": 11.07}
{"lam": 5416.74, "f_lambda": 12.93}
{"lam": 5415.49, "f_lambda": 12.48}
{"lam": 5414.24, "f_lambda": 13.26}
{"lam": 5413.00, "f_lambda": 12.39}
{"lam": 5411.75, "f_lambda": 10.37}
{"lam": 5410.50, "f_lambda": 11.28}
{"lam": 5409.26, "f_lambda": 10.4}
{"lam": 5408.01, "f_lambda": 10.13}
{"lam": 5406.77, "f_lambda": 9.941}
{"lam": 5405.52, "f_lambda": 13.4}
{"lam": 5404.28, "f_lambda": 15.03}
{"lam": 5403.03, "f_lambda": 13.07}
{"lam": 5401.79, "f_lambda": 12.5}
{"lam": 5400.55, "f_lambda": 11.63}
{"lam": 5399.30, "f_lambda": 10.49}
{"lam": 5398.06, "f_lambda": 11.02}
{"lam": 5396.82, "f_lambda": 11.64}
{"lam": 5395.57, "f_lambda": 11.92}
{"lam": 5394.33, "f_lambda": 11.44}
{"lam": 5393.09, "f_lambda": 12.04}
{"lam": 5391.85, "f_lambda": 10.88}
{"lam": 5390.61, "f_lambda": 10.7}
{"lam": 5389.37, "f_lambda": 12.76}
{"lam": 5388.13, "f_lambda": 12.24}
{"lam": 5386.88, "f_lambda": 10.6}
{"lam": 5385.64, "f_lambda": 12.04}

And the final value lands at 2.3 AA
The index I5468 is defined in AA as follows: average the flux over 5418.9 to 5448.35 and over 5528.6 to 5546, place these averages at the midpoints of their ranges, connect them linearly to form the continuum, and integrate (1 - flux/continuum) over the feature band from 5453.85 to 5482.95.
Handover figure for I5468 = 1.2 AA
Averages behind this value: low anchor 12.8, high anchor 12.7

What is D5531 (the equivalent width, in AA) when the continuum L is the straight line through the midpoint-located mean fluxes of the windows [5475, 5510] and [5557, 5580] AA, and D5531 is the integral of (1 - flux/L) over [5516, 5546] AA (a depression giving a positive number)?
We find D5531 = -1.92 AA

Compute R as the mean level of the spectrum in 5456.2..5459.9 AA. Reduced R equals 11.2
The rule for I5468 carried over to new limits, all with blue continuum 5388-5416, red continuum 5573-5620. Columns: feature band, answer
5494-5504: 0.22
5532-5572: -2.87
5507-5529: -1.13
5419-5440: -1.23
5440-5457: -1.34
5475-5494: 0.08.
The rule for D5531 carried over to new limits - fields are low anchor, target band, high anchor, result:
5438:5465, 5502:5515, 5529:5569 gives 0.5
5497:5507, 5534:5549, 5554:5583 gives -1.1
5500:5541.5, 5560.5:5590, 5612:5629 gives -0.2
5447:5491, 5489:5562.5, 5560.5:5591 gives -0.7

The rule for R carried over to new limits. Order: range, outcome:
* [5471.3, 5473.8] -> 13.1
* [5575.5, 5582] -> 12.8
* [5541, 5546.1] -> 13.8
